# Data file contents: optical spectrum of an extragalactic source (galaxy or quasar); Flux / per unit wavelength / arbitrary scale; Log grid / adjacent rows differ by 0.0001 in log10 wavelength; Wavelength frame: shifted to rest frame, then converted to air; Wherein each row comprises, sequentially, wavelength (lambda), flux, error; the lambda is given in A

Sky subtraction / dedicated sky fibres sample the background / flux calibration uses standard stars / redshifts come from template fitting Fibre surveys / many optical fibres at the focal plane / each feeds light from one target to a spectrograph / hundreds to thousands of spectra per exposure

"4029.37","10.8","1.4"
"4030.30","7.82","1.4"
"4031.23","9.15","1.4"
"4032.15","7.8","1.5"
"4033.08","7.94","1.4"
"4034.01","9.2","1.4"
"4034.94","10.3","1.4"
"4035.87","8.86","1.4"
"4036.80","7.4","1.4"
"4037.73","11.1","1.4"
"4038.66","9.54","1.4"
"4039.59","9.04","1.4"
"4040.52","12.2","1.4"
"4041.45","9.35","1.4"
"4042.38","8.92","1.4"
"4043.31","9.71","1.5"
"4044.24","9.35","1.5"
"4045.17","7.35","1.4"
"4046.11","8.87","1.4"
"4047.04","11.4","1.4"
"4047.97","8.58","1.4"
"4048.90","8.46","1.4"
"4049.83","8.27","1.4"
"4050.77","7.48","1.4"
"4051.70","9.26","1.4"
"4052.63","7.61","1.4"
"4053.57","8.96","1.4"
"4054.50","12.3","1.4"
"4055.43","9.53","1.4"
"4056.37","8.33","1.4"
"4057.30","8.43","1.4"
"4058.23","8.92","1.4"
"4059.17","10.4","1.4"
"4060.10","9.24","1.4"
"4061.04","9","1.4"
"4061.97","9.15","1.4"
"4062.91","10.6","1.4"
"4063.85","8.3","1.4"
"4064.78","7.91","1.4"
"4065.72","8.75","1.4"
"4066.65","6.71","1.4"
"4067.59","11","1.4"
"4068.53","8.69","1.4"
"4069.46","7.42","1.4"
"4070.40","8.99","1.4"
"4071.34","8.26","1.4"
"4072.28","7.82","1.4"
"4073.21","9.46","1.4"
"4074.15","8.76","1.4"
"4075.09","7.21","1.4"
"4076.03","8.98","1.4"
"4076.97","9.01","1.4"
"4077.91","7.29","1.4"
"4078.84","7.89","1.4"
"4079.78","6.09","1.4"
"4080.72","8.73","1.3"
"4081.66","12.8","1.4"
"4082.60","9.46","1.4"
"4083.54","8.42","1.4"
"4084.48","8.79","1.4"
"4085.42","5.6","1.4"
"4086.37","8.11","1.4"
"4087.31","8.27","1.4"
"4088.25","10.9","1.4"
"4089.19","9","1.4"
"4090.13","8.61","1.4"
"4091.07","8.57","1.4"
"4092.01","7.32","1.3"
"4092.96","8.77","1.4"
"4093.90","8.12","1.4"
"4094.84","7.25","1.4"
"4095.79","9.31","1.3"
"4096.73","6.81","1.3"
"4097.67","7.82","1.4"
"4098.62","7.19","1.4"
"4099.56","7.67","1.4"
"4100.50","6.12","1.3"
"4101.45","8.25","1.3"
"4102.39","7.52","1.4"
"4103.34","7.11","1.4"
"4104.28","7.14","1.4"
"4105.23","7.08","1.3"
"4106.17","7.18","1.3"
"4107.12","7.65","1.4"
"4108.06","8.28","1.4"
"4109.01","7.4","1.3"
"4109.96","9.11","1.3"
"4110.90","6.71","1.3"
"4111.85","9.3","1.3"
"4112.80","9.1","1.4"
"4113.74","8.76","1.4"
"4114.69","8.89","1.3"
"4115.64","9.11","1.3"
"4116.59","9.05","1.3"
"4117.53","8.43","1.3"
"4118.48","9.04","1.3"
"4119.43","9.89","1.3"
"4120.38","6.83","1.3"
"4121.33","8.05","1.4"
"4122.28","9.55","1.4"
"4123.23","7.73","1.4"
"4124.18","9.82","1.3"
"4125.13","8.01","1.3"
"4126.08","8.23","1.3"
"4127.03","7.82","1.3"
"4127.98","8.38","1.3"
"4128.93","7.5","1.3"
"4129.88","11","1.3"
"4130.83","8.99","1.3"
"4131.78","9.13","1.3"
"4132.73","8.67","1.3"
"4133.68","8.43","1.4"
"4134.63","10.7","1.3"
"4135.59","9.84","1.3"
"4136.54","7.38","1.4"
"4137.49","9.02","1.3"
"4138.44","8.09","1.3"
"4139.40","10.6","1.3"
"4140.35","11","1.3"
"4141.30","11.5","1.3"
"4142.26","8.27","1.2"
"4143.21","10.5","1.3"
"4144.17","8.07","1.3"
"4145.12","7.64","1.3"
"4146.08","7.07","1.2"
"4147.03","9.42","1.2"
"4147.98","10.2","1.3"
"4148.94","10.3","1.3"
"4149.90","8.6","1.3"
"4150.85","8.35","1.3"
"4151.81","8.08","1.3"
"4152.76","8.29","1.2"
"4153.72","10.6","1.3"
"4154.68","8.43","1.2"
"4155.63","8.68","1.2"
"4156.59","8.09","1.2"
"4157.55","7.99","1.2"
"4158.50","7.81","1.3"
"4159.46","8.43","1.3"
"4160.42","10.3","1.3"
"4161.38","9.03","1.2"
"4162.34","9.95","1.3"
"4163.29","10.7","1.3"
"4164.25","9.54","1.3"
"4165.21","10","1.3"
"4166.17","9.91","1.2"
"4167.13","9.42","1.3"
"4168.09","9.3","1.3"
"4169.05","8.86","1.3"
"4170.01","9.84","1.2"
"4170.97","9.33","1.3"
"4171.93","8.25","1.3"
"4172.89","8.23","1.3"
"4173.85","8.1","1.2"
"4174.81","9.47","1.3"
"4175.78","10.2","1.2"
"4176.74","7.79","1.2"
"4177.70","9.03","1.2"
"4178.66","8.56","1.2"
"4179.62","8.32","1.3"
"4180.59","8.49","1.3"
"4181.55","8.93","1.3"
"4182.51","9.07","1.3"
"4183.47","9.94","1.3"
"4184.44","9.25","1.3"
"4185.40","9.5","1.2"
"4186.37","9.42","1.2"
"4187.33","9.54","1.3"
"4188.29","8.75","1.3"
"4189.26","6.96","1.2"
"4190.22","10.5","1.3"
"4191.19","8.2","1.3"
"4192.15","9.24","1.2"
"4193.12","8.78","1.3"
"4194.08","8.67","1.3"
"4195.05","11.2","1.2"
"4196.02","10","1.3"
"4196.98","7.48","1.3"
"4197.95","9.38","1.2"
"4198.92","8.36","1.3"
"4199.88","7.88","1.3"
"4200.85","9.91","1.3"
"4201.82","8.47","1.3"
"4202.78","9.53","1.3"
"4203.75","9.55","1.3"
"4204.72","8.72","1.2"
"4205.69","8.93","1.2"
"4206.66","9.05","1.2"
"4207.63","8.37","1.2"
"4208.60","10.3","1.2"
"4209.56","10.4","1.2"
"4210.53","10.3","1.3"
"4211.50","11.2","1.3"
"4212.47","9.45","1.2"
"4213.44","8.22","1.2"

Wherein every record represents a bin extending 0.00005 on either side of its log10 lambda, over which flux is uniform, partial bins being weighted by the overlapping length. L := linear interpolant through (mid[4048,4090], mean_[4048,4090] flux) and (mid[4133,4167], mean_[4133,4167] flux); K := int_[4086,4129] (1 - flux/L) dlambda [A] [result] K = 3.6 A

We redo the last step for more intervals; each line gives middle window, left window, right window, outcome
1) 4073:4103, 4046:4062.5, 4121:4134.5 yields 2.4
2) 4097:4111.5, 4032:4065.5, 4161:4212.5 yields 2.7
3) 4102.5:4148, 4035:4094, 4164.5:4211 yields 1.7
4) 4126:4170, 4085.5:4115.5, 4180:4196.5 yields -2.3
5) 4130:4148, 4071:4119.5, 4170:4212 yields -1.2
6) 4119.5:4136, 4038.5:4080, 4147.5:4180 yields 0.4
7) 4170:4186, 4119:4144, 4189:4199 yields 0.2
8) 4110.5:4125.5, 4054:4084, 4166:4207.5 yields 0.5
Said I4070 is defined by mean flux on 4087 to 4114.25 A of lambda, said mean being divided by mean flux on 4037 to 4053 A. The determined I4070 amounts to 0.87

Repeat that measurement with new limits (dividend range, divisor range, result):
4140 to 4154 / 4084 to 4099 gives 1.12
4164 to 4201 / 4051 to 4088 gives 1.04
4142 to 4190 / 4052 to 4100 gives 1.05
